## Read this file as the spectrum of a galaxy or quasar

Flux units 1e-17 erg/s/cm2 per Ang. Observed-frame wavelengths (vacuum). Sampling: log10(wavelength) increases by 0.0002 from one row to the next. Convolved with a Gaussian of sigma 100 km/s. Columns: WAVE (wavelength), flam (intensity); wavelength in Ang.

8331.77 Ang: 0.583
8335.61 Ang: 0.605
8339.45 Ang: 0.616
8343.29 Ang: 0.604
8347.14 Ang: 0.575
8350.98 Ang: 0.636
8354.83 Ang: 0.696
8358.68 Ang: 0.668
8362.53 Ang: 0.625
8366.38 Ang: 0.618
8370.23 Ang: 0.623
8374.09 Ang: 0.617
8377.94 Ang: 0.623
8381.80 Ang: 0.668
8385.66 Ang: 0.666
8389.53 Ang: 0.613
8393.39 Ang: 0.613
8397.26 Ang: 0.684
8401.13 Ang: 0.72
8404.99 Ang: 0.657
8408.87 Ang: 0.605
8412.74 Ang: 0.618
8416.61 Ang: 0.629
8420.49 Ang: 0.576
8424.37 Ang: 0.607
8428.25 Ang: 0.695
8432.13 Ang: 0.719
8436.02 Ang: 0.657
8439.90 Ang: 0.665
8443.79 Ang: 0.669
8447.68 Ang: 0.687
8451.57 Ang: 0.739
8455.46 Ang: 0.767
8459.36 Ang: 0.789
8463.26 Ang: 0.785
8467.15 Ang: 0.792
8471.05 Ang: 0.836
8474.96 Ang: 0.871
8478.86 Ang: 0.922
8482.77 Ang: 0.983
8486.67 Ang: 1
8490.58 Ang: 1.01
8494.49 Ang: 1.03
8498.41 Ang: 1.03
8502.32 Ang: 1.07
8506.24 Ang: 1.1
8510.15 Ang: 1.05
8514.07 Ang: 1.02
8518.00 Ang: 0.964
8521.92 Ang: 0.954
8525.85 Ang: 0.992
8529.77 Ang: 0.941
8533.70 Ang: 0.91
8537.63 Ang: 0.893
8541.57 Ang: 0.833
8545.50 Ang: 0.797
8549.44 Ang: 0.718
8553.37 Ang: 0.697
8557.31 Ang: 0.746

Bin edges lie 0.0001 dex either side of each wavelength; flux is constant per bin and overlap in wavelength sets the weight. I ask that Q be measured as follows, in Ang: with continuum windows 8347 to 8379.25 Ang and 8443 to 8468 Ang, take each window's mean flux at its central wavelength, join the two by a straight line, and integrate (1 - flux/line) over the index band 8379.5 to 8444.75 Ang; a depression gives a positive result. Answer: 4.16 Ang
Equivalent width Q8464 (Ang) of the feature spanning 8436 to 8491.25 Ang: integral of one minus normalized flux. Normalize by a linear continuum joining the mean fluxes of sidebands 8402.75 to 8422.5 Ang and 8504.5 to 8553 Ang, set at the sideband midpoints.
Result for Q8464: -4.2 Ang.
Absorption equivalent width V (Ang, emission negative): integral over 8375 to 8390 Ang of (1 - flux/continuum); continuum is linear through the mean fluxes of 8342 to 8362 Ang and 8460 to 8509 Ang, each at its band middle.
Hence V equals 1.37 Ang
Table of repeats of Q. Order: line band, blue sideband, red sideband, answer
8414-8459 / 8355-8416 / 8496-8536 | 6.15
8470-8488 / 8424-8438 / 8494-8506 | 0.29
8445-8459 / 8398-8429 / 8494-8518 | 1.27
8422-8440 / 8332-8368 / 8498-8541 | 2.96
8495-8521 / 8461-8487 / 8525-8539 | -3.63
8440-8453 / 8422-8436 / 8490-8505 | 1.21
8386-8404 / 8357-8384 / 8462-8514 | 1.17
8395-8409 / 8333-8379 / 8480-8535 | 1.26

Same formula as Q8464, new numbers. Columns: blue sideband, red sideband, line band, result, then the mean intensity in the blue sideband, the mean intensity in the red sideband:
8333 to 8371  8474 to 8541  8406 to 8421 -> 3.0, 0.626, 0.983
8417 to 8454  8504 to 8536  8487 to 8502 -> -2.2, 0.668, 0.991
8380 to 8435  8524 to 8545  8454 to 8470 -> -0.6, 0.648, 0.905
